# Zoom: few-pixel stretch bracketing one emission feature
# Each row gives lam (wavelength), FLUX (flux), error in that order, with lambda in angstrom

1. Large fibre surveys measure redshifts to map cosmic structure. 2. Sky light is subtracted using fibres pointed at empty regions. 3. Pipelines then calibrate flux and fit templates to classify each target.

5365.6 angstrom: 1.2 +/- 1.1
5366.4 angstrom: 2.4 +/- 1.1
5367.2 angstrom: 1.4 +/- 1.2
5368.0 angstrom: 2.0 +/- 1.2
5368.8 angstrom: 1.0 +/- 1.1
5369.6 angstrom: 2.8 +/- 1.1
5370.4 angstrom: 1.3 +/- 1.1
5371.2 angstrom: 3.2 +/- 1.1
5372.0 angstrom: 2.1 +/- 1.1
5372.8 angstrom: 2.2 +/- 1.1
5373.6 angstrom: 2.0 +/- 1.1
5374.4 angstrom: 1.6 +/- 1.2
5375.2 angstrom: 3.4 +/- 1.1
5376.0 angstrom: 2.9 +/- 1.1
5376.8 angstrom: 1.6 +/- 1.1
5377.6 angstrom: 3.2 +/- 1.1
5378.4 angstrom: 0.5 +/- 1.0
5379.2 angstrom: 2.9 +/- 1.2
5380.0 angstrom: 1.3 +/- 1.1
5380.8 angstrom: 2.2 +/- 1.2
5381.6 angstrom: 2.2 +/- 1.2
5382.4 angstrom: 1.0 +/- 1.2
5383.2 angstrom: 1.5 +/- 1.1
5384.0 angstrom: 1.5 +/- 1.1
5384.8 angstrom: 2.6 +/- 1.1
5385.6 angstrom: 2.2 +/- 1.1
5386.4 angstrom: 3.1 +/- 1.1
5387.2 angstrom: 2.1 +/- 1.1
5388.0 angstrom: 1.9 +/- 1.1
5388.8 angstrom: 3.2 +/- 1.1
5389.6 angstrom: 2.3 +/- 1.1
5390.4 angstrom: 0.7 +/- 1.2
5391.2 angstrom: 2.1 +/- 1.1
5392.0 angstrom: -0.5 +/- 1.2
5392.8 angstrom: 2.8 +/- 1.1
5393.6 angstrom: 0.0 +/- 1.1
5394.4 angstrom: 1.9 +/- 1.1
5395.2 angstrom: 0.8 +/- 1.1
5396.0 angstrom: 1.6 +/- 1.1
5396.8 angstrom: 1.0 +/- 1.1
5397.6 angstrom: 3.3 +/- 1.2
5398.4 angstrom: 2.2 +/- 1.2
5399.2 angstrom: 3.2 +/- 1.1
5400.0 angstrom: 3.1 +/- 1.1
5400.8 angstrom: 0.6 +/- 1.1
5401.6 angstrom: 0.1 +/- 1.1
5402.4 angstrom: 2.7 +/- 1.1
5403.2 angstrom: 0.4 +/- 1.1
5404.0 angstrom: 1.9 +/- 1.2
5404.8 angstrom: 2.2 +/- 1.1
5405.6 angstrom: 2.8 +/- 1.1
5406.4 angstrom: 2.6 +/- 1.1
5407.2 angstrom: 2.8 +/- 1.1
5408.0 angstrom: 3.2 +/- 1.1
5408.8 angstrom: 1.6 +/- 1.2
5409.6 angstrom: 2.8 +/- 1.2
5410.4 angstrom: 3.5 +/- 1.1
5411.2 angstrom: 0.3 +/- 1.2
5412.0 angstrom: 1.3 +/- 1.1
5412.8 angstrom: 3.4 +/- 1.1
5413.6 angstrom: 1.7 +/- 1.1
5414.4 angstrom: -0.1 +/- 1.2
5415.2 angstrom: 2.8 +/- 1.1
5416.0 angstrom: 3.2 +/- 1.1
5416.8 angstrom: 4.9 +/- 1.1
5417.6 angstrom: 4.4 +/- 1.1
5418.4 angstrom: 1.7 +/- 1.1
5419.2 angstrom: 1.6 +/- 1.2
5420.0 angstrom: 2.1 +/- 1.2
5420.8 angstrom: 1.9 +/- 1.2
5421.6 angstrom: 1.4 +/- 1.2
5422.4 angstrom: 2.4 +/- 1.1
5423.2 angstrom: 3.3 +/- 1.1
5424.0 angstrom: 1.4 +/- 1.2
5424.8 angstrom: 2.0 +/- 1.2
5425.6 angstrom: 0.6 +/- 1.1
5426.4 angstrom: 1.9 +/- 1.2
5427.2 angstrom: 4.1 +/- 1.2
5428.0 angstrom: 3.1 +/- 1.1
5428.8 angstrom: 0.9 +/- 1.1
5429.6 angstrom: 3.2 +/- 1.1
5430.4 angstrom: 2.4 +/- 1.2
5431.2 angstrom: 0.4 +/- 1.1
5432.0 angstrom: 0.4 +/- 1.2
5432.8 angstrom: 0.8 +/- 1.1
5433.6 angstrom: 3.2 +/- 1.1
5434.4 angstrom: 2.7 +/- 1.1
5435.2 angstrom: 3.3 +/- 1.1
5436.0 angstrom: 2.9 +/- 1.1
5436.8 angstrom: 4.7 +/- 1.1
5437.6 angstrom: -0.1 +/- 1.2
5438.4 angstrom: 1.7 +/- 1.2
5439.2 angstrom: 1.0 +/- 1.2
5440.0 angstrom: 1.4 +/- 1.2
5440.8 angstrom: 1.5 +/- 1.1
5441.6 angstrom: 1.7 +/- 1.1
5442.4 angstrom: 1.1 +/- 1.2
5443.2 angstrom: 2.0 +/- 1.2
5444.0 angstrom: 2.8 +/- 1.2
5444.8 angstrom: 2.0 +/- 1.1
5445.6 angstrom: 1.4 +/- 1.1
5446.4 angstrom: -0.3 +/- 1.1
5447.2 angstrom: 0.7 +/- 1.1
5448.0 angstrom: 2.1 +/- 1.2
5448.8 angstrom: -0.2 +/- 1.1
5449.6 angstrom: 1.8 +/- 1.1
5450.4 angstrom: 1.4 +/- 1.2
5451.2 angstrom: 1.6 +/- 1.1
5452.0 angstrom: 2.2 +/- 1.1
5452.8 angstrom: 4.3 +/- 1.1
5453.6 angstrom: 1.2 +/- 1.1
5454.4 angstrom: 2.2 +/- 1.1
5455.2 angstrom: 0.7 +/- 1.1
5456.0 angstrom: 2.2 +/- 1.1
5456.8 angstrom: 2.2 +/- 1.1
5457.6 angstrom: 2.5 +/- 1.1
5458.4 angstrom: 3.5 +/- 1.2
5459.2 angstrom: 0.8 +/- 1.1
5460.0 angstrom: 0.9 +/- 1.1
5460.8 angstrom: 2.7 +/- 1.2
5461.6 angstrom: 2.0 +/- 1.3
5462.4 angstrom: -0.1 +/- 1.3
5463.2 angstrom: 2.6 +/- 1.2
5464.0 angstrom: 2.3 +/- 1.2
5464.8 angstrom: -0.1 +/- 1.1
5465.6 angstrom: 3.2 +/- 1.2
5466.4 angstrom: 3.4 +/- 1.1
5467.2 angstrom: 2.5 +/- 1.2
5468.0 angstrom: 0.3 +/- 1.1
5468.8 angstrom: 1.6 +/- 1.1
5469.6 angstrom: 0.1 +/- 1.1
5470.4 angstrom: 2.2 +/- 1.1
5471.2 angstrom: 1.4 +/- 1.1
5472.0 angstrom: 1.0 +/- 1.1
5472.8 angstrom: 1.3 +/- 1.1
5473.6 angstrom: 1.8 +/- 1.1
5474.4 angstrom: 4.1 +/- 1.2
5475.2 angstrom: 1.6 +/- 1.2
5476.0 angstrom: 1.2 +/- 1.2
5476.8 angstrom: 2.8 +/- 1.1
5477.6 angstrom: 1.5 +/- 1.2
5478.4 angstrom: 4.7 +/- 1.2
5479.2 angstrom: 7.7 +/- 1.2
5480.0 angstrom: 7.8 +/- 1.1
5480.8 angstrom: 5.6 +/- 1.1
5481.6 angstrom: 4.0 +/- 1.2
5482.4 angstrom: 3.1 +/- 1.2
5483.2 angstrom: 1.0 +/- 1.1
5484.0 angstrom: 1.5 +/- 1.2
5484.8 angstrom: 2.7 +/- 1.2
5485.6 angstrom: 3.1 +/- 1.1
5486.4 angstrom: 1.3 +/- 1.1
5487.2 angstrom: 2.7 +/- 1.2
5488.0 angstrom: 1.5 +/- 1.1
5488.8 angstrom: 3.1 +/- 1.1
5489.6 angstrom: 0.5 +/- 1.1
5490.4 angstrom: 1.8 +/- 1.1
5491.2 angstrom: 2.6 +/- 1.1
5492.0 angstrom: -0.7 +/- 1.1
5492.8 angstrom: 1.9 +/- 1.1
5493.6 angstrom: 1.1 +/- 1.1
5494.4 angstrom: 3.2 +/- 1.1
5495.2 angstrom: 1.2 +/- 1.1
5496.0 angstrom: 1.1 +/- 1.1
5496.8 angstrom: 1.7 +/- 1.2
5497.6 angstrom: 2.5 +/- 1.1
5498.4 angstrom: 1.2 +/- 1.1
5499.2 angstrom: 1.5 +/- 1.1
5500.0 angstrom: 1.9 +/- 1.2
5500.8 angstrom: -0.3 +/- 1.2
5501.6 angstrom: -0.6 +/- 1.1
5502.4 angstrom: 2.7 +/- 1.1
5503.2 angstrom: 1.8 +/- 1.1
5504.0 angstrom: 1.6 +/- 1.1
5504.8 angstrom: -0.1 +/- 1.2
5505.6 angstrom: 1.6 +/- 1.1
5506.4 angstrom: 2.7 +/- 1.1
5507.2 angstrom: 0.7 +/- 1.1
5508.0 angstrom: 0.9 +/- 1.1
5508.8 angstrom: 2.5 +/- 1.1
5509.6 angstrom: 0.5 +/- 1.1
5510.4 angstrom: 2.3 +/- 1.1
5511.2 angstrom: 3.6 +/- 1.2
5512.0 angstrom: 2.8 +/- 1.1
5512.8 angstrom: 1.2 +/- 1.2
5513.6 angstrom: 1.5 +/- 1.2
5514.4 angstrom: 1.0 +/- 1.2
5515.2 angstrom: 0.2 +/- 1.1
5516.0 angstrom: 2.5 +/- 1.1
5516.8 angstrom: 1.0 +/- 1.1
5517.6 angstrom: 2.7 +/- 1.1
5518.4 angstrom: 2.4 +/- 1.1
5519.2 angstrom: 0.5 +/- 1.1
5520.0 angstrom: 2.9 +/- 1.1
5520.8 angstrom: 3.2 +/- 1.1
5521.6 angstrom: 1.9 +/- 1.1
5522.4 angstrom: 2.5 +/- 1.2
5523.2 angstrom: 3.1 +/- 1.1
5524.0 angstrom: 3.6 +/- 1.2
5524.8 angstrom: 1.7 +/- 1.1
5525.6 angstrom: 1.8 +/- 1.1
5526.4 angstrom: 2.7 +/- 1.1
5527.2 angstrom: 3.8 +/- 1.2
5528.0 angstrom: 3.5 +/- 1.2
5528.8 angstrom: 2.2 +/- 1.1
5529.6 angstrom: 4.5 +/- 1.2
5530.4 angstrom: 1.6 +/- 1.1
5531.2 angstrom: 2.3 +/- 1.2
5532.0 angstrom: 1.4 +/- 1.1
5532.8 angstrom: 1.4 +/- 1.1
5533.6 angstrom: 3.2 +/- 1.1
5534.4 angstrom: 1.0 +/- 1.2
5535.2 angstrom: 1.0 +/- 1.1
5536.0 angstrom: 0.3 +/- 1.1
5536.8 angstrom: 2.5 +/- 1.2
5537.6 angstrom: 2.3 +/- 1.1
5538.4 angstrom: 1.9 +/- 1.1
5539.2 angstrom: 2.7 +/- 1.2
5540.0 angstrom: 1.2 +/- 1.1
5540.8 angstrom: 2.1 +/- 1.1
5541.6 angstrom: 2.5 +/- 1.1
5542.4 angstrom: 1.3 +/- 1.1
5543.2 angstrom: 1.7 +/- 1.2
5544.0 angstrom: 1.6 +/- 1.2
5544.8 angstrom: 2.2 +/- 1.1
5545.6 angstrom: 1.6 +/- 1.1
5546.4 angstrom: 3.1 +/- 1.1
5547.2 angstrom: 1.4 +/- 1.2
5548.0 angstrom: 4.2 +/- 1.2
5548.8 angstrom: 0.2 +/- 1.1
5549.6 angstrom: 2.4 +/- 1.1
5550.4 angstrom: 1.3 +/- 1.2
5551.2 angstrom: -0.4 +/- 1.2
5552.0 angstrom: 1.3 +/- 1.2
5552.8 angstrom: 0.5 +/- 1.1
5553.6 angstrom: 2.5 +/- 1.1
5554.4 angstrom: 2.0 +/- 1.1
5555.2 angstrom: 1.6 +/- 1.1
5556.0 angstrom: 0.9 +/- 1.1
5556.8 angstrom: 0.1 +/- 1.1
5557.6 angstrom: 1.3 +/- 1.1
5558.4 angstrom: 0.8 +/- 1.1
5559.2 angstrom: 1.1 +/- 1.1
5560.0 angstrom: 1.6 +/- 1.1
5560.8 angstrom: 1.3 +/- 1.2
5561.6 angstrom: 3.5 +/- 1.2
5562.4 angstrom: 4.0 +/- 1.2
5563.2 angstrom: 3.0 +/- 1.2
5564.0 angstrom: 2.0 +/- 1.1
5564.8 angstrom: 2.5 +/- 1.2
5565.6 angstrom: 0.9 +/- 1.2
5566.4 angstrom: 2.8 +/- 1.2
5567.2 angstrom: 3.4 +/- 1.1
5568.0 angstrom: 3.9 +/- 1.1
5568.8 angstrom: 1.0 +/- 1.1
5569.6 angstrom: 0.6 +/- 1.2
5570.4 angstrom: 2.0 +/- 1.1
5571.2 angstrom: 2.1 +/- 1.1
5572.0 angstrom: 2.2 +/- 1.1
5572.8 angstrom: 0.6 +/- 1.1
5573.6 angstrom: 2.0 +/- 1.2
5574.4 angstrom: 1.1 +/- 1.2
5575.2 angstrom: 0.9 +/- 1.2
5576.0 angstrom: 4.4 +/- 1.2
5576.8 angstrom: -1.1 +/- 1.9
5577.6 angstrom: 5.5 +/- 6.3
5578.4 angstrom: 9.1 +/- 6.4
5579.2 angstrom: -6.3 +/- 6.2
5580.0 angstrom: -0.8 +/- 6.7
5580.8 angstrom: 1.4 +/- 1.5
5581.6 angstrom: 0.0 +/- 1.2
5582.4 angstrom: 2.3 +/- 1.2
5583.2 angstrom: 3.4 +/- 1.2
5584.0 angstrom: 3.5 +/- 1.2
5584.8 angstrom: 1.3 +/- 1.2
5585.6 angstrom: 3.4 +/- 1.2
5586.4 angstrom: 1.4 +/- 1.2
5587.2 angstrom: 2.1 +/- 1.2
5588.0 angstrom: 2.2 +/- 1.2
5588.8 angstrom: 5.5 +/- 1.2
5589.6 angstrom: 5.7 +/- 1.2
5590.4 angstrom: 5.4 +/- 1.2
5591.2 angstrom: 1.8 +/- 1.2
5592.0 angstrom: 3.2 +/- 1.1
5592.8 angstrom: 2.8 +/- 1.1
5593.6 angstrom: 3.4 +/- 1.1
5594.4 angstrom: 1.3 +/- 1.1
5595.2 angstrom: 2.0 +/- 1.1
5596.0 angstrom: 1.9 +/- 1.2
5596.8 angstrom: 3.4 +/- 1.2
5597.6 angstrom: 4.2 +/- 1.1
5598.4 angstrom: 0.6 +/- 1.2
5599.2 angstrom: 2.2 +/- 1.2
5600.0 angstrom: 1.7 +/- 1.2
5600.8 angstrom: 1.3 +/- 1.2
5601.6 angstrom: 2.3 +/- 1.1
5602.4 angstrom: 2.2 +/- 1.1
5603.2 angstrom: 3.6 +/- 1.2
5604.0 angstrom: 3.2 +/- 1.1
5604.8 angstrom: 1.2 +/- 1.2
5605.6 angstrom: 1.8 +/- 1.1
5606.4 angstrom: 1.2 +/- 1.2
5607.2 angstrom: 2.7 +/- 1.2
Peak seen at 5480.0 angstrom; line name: H-beta 4861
